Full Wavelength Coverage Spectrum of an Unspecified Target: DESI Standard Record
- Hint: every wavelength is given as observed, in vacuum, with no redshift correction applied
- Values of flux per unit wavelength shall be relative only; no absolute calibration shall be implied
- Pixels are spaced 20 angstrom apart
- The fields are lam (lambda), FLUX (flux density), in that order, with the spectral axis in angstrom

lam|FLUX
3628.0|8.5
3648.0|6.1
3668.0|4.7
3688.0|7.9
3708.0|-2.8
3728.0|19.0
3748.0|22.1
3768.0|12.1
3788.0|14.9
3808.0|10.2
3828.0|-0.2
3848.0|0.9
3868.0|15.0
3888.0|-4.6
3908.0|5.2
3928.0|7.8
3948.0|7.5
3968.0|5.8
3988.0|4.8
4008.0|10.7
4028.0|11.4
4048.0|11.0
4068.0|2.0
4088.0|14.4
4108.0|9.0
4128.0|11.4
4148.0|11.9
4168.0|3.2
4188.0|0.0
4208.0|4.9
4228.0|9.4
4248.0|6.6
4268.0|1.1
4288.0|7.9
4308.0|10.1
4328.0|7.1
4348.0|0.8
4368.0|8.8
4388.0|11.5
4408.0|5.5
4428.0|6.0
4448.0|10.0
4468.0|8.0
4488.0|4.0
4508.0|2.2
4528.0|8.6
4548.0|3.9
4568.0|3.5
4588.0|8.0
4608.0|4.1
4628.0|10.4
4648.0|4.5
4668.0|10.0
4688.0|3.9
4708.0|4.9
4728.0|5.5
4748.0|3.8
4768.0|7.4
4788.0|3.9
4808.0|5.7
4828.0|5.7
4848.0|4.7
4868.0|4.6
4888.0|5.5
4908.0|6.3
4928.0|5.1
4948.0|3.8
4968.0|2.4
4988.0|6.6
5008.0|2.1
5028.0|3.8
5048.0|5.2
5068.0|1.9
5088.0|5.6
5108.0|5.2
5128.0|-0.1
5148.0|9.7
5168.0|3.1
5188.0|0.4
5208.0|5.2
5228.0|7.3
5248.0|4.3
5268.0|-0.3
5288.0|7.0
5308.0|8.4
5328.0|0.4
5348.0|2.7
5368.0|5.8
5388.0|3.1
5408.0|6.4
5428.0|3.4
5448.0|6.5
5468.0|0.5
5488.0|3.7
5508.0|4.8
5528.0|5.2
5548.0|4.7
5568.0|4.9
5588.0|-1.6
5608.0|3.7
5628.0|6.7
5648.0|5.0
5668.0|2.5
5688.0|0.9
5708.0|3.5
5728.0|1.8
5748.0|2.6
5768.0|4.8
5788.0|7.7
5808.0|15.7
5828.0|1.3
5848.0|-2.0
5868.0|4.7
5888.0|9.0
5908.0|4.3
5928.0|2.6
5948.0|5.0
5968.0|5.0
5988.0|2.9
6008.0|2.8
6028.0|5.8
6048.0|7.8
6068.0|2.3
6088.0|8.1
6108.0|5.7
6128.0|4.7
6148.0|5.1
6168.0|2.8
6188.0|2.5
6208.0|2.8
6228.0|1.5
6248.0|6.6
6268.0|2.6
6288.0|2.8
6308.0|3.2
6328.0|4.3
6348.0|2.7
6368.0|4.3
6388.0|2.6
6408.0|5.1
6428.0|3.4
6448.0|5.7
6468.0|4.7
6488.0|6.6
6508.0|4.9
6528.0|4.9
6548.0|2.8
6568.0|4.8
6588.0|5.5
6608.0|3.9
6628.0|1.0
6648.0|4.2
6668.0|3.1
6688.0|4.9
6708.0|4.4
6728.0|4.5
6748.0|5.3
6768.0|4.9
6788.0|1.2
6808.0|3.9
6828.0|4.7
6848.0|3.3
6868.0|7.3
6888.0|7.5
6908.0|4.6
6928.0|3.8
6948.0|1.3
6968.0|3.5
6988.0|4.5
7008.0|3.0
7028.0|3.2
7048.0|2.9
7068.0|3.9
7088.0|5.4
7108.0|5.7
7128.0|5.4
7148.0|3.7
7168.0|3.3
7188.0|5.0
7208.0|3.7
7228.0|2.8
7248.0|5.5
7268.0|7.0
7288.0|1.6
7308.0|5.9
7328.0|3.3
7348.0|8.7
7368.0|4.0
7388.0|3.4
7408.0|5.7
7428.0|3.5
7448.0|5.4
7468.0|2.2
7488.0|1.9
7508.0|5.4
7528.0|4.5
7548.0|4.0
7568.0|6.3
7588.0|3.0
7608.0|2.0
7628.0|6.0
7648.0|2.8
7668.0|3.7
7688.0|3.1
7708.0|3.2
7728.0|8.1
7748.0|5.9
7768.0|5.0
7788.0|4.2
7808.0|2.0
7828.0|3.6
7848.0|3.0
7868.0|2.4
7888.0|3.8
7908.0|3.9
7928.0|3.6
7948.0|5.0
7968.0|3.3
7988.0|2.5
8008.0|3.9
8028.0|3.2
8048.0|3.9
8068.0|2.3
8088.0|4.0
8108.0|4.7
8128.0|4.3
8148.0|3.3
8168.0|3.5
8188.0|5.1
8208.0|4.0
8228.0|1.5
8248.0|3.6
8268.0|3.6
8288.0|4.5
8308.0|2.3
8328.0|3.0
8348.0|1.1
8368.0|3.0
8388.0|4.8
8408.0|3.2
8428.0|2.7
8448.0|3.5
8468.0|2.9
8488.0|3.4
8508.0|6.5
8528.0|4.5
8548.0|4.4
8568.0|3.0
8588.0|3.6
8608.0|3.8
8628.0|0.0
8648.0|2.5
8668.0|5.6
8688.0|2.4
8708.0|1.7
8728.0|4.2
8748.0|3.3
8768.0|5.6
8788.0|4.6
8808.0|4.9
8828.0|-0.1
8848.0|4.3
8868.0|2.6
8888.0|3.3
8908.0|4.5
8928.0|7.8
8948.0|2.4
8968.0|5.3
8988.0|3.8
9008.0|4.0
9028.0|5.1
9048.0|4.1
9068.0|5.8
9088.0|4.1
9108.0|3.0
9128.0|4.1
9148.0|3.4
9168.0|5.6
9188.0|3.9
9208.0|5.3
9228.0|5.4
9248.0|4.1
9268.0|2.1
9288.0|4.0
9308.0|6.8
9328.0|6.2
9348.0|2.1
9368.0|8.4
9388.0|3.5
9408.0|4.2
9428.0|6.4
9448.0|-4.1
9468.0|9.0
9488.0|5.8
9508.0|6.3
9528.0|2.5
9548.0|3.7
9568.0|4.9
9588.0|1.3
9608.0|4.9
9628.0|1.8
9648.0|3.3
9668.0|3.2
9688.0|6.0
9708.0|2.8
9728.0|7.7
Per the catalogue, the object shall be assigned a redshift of 1.63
